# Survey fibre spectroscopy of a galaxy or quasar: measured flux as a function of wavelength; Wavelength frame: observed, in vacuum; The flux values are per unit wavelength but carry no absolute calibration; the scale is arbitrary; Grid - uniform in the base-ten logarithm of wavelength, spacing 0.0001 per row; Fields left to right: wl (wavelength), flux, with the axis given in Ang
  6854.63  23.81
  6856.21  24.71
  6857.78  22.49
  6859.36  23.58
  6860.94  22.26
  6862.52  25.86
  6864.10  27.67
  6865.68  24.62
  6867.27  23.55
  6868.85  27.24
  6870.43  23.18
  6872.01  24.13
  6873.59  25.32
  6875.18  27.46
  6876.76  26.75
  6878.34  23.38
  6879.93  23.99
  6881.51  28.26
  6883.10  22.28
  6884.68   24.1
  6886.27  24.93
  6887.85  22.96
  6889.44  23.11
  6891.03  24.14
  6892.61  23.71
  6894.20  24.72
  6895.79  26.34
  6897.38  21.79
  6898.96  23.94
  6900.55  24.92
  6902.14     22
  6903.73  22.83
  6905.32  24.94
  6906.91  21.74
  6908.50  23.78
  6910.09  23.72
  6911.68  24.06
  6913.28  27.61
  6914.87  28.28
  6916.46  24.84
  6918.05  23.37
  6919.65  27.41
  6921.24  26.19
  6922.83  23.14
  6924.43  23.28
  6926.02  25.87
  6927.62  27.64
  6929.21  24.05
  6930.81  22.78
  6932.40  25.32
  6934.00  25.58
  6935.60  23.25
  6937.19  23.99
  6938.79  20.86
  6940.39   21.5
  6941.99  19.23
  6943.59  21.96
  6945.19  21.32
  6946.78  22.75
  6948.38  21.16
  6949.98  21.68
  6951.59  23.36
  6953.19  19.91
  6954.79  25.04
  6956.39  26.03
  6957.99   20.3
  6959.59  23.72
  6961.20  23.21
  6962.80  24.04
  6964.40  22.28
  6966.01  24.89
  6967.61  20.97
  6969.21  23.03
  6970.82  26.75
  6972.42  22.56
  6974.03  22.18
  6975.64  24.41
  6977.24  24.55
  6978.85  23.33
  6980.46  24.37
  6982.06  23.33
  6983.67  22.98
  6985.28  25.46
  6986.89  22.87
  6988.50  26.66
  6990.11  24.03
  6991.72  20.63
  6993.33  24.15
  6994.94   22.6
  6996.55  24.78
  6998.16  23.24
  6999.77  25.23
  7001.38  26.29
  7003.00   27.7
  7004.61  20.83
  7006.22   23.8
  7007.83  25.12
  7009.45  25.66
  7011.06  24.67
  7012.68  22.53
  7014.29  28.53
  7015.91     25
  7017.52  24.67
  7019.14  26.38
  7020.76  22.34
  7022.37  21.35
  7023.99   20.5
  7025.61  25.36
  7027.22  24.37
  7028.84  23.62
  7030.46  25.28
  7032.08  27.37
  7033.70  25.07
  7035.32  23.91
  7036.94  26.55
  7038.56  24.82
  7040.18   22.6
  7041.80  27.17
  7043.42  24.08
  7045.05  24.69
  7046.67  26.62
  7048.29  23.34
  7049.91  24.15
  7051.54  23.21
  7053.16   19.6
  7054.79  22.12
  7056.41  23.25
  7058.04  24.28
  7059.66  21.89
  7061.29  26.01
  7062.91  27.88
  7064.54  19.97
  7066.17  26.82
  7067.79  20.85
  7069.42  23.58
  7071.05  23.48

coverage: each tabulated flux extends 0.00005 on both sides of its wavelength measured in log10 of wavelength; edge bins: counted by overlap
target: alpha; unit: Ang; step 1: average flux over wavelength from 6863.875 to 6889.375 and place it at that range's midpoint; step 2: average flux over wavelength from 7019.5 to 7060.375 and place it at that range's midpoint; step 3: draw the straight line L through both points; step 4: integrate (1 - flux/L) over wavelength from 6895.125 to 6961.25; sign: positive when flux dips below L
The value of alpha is 2.4 Ang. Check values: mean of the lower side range 24.9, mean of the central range 23.7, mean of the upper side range 23.9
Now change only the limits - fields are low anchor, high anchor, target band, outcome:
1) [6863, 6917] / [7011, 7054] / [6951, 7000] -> 1.8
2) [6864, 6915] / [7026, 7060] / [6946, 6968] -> 1.4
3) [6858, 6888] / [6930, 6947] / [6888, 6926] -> -1.1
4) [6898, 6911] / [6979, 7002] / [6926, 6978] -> 1.3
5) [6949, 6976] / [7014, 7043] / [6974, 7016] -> -0.7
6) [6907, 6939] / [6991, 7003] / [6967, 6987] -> 0.5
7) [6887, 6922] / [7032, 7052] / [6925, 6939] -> 0.0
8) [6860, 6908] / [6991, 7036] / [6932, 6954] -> 1.9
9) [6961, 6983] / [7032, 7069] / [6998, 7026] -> -0.7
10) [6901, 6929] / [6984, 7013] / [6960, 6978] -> 0.6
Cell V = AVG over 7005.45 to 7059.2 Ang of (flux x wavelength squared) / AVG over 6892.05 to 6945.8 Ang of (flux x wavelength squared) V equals 1.05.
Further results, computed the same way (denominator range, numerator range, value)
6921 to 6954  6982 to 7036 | 1.08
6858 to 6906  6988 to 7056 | 1.03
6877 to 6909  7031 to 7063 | 1.06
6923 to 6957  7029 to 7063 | 1.09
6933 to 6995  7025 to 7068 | 1.08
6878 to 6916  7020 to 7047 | 1.05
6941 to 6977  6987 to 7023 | 1.08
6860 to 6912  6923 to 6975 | 0.97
